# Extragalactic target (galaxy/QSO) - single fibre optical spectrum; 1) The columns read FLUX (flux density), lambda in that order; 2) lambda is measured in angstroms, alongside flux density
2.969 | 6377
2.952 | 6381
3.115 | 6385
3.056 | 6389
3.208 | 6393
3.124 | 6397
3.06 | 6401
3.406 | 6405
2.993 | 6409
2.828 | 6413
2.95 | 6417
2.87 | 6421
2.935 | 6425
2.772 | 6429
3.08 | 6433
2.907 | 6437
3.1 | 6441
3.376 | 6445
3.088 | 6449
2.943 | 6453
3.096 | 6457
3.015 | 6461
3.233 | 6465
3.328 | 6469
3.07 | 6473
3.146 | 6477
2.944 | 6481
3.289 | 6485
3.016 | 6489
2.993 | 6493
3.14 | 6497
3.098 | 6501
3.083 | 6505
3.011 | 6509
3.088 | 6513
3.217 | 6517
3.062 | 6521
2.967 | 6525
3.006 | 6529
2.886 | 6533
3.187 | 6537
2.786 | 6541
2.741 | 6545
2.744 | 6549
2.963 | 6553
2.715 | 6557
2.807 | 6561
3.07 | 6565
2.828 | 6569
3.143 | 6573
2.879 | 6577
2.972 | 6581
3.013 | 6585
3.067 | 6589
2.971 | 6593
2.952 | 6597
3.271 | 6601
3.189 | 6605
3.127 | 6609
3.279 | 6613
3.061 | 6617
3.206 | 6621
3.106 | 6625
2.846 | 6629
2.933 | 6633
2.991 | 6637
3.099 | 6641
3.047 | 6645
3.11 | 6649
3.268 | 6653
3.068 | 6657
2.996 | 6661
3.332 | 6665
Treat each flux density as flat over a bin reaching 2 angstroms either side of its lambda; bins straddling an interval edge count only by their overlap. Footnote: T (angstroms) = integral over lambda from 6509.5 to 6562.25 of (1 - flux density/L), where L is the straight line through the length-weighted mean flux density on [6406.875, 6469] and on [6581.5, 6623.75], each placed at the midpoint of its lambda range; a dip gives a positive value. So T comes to 2.3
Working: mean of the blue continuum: 3.02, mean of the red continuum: 3.11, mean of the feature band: 2.94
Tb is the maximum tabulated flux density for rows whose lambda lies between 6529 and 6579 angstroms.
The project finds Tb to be 3.187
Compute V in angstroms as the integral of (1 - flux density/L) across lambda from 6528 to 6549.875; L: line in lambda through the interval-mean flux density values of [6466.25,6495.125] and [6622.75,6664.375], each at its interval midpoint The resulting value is 1.4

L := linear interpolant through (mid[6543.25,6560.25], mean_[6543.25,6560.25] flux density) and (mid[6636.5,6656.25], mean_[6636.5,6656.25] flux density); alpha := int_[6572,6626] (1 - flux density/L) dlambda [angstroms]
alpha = -2.49 angstroms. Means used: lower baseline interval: 2.79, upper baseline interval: 3.11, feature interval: 3.09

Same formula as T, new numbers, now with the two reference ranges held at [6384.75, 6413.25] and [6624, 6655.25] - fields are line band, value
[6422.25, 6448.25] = 0.7 angstroms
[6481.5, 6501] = 0.0 angstroms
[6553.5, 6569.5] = 1.1 angstroms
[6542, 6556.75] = 1.3 angstroms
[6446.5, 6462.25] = 0.3 angstroms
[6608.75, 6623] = -0.6 angstroms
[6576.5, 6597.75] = 0.5 angstroms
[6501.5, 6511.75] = 0.1 angstroms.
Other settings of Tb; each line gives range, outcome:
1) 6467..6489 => 3.328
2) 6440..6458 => 3.376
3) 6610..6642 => 3.279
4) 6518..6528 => 3.062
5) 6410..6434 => 3.08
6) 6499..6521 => 3.217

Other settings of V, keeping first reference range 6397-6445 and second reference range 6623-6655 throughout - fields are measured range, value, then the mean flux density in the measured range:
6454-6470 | -0.66 angstroms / 3.14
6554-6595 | 1.24 angstroms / 2.95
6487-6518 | -0.51 angstroms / 3.08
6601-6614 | -0.68 angstroms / 3.2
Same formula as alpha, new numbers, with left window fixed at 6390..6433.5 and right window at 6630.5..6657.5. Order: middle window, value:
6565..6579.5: 0.4 angstroms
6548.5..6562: 1.0 angstroms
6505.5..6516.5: -0.1 angstroms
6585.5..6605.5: -0.1 angstroms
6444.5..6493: -1.3 angstroms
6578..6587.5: 0.2 angstroms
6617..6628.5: -0.1 angstroms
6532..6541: 0.1 angstroms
